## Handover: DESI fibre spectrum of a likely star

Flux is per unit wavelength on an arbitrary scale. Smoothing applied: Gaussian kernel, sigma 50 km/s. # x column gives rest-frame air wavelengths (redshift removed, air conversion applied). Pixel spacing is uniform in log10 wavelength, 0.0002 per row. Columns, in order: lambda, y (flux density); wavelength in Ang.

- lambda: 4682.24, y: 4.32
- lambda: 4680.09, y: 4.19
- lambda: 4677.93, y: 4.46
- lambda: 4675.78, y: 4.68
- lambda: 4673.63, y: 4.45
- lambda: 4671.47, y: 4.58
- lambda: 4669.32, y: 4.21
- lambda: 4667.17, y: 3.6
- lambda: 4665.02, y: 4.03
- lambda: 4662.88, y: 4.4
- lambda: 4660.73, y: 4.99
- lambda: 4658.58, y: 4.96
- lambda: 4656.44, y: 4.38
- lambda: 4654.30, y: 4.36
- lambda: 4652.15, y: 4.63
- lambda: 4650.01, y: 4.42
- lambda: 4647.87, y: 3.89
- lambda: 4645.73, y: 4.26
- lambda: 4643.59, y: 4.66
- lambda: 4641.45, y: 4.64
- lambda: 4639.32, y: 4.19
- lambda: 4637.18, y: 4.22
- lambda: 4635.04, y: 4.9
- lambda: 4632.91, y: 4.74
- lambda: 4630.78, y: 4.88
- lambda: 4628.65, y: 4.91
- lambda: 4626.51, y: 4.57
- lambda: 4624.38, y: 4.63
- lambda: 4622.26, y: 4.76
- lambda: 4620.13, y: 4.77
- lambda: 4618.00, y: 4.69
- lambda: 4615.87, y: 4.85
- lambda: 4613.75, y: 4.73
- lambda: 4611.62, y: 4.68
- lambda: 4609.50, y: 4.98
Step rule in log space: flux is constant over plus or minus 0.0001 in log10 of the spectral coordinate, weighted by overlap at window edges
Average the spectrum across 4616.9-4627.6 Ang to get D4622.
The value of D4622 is 4.68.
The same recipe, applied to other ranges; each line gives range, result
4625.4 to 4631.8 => 4.78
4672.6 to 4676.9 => 4.57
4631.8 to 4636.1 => 4.83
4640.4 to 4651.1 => 4.37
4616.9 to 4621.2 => 4.72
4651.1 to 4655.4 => 4.49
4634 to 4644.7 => 4.52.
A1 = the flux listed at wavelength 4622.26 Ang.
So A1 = 4.76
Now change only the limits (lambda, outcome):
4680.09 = 4.19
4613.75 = 4.73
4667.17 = 3.6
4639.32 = 4.19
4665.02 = 4.03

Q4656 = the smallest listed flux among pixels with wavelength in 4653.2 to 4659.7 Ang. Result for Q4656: 4.36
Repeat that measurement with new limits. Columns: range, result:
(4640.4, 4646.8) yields 4.26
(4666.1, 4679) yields 3.6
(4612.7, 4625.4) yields 4.63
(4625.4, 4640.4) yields 4.19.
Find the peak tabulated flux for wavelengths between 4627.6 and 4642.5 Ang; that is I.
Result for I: 4.91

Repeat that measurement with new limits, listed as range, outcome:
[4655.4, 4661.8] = 4.99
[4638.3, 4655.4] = 4.66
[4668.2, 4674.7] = 4.58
